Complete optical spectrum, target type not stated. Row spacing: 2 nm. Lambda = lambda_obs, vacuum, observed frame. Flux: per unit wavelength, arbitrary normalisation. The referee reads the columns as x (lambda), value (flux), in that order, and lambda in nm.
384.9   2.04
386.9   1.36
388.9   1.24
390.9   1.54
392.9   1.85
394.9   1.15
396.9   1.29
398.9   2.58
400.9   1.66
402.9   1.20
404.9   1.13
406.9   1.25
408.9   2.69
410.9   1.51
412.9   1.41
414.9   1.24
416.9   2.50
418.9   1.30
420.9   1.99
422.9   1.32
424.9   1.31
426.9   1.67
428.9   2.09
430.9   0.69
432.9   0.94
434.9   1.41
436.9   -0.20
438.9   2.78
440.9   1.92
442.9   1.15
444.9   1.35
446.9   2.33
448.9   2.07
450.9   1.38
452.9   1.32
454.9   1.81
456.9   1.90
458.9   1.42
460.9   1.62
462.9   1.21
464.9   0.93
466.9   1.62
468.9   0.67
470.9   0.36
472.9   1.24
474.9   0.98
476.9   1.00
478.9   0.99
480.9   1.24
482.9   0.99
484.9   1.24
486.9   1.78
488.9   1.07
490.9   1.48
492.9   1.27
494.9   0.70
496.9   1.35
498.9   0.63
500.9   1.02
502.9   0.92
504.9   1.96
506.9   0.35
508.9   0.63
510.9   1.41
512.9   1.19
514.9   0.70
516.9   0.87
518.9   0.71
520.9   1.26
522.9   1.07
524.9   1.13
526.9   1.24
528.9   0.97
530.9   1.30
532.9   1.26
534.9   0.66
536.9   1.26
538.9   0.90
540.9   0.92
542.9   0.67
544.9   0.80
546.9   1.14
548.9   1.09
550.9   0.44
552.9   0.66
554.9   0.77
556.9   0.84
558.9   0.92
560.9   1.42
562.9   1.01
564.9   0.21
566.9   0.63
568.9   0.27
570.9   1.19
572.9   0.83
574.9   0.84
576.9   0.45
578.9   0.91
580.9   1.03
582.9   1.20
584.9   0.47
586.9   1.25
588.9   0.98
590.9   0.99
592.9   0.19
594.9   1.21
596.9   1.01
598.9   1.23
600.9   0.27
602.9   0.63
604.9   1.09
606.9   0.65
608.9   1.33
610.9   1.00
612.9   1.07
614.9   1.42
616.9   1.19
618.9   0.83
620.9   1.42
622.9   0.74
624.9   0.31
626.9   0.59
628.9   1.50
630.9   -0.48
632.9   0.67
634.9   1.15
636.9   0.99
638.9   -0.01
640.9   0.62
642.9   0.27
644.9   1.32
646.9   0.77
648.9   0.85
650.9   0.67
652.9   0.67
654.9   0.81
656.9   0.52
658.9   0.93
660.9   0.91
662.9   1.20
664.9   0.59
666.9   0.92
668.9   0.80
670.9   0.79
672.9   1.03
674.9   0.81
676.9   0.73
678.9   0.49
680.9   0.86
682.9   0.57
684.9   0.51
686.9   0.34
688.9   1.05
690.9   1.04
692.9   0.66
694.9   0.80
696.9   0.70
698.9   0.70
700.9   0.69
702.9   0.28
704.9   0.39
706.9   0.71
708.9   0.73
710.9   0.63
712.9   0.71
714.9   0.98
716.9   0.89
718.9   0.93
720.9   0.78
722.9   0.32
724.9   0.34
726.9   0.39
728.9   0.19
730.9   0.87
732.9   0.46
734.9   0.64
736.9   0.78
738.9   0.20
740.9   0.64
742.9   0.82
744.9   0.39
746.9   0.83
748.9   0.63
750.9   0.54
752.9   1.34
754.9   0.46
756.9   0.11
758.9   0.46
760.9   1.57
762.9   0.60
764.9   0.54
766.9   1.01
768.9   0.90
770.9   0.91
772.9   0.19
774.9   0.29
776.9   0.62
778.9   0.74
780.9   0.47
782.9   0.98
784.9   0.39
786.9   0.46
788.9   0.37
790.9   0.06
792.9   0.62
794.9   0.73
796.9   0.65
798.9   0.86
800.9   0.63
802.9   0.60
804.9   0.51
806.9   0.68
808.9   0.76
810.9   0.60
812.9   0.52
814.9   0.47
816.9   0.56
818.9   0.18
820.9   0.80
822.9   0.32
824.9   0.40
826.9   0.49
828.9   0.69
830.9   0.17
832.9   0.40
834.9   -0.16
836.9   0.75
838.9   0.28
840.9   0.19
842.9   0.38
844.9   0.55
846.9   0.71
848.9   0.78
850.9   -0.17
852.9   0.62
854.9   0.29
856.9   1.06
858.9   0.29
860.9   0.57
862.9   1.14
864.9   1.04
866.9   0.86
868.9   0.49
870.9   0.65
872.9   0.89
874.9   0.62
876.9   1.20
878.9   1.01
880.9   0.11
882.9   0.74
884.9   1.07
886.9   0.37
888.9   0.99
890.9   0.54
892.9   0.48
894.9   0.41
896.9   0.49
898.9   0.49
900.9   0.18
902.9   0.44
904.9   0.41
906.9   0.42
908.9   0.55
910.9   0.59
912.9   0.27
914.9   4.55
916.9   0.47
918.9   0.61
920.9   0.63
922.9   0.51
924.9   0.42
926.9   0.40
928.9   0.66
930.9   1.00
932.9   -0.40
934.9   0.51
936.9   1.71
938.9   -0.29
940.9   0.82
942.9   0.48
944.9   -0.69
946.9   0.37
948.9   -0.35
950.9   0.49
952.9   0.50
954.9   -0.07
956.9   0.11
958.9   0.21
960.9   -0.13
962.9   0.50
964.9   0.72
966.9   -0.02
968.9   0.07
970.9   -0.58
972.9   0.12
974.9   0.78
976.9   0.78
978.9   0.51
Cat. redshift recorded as 1.454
